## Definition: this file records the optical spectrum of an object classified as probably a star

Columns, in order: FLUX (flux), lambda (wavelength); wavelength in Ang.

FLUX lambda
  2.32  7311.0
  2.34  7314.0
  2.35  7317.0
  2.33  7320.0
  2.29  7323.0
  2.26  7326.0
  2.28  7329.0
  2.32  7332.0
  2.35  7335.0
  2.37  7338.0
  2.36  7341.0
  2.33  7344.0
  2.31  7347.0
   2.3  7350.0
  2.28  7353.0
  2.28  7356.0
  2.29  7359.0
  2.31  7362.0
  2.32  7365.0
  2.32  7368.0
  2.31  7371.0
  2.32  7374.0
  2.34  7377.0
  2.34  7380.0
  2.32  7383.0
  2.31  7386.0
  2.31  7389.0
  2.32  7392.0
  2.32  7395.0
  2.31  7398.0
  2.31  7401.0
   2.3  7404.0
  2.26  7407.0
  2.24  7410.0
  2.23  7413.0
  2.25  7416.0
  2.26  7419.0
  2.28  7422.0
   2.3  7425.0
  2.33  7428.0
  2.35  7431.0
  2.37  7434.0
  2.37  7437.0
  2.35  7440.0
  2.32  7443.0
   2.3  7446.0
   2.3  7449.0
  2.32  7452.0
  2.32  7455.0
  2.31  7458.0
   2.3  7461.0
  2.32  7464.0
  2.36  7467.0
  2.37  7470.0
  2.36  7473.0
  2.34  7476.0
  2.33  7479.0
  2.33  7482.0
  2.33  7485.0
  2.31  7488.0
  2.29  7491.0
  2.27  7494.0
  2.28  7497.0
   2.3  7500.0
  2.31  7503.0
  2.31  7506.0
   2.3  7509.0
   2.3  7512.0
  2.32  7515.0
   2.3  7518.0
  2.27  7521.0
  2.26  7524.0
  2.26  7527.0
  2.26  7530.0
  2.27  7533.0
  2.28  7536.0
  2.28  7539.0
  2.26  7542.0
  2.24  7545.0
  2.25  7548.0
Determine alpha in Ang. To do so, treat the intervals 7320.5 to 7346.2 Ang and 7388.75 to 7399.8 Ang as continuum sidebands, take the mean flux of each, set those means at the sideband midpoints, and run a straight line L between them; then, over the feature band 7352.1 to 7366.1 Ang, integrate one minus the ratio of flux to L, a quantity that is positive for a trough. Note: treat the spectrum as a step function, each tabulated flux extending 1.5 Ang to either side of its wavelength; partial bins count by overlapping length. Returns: 0.1 Ang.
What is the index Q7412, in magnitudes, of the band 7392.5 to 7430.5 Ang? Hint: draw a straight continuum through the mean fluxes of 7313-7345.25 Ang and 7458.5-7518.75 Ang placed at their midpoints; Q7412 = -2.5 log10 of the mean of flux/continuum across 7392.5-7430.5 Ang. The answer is 0.017 mag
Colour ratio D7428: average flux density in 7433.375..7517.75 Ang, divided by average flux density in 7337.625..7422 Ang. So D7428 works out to 1.01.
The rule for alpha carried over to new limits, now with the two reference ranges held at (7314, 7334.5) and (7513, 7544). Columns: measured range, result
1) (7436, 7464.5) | -0.4 Ang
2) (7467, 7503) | -0.6 Ang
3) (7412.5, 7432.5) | 0.0 Ang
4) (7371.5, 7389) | -0.2 Ang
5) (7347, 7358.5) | 0.1 Ang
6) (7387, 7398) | -0.1 Ang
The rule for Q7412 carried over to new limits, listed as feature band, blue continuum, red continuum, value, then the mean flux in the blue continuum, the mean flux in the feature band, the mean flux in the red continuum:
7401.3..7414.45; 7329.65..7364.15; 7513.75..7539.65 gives 0.020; 2.32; 2.26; 2.28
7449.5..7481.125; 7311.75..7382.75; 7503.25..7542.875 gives -0.017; 2.32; 2.33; 2.28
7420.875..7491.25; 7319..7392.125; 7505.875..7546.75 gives -0.017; 2.31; 2.33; 2.28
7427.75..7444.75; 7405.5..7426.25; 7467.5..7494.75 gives -0.032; 2.26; 2.35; 2.33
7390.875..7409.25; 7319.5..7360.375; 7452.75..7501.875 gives 0.007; 2.31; 2.3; 2.32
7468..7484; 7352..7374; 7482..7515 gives -0.020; 2.3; 2.35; 2.3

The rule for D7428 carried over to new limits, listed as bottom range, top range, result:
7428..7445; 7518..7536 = 0.97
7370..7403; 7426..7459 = 1.01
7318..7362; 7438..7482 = 1.01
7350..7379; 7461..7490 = 1.01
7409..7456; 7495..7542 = 0.99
